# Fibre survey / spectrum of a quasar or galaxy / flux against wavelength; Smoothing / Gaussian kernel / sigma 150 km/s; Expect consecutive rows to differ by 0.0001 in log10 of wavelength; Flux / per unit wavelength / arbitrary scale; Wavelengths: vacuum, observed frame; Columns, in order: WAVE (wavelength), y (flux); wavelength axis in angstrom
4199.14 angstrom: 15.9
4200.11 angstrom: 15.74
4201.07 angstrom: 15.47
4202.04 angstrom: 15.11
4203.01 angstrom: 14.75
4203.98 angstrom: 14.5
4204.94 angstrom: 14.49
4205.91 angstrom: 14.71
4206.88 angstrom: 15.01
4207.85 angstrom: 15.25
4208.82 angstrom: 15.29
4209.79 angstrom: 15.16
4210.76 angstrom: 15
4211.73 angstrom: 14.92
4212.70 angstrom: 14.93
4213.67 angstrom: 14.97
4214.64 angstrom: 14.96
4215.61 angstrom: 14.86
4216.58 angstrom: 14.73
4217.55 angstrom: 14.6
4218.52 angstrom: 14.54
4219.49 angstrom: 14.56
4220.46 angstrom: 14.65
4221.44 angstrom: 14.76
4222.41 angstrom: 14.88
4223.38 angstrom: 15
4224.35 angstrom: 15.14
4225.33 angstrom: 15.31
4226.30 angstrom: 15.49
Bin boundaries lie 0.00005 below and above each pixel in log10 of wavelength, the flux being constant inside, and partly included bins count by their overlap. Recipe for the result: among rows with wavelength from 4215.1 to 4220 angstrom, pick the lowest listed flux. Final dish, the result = 14.54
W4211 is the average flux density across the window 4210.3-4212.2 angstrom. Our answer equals 15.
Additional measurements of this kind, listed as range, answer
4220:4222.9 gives 14.7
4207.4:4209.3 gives 15.3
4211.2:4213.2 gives 14.9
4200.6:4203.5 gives 15.1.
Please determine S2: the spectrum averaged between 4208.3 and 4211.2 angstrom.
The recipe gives 15.1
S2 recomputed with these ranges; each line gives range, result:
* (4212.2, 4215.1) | 15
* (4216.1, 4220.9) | 14.6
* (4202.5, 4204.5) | 14.7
